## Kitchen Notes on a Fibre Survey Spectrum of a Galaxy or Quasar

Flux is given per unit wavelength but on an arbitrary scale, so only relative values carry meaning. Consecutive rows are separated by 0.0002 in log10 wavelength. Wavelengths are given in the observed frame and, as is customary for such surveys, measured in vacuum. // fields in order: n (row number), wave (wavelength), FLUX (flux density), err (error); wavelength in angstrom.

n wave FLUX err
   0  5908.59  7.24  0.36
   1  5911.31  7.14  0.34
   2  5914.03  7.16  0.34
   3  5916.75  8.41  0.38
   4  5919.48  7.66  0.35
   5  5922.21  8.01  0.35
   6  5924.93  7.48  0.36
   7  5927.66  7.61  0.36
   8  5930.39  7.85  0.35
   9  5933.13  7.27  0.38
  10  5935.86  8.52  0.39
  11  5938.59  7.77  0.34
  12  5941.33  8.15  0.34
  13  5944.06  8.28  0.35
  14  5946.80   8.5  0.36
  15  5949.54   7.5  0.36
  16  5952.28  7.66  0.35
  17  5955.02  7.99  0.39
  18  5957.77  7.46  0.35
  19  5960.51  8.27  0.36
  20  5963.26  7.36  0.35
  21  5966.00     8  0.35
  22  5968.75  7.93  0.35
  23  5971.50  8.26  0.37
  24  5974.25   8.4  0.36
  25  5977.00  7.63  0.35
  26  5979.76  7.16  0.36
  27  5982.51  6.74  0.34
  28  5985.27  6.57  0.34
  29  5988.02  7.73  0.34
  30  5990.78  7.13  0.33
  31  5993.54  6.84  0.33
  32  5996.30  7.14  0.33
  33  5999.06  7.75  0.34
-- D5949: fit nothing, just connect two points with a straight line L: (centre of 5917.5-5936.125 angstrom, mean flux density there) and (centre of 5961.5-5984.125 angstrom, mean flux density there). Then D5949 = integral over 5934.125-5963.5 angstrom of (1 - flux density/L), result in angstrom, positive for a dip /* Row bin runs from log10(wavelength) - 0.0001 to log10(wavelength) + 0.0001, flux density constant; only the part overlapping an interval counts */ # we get -0.9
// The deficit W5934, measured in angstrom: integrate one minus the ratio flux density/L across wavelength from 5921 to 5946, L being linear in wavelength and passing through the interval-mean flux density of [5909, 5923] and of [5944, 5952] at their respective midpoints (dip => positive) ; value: -0.2 angstrom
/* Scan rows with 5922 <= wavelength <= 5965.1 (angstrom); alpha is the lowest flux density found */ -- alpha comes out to 7.27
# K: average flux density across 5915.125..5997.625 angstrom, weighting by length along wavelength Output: 7.71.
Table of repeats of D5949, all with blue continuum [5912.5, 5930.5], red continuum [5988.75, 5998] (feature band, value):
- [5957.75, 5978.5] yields -1.7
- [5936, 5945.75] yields -0.7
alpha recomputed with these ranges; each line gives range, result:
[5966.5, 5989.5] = 6.57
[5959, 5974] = 7.36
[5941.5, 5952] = 7.5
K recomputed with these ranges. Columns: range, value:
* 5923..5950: 7.91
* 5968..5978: 8.08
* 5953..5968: 7.81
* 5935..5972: 7.96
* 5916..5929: 7.81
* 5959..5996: 7.53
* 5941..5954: 8.01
